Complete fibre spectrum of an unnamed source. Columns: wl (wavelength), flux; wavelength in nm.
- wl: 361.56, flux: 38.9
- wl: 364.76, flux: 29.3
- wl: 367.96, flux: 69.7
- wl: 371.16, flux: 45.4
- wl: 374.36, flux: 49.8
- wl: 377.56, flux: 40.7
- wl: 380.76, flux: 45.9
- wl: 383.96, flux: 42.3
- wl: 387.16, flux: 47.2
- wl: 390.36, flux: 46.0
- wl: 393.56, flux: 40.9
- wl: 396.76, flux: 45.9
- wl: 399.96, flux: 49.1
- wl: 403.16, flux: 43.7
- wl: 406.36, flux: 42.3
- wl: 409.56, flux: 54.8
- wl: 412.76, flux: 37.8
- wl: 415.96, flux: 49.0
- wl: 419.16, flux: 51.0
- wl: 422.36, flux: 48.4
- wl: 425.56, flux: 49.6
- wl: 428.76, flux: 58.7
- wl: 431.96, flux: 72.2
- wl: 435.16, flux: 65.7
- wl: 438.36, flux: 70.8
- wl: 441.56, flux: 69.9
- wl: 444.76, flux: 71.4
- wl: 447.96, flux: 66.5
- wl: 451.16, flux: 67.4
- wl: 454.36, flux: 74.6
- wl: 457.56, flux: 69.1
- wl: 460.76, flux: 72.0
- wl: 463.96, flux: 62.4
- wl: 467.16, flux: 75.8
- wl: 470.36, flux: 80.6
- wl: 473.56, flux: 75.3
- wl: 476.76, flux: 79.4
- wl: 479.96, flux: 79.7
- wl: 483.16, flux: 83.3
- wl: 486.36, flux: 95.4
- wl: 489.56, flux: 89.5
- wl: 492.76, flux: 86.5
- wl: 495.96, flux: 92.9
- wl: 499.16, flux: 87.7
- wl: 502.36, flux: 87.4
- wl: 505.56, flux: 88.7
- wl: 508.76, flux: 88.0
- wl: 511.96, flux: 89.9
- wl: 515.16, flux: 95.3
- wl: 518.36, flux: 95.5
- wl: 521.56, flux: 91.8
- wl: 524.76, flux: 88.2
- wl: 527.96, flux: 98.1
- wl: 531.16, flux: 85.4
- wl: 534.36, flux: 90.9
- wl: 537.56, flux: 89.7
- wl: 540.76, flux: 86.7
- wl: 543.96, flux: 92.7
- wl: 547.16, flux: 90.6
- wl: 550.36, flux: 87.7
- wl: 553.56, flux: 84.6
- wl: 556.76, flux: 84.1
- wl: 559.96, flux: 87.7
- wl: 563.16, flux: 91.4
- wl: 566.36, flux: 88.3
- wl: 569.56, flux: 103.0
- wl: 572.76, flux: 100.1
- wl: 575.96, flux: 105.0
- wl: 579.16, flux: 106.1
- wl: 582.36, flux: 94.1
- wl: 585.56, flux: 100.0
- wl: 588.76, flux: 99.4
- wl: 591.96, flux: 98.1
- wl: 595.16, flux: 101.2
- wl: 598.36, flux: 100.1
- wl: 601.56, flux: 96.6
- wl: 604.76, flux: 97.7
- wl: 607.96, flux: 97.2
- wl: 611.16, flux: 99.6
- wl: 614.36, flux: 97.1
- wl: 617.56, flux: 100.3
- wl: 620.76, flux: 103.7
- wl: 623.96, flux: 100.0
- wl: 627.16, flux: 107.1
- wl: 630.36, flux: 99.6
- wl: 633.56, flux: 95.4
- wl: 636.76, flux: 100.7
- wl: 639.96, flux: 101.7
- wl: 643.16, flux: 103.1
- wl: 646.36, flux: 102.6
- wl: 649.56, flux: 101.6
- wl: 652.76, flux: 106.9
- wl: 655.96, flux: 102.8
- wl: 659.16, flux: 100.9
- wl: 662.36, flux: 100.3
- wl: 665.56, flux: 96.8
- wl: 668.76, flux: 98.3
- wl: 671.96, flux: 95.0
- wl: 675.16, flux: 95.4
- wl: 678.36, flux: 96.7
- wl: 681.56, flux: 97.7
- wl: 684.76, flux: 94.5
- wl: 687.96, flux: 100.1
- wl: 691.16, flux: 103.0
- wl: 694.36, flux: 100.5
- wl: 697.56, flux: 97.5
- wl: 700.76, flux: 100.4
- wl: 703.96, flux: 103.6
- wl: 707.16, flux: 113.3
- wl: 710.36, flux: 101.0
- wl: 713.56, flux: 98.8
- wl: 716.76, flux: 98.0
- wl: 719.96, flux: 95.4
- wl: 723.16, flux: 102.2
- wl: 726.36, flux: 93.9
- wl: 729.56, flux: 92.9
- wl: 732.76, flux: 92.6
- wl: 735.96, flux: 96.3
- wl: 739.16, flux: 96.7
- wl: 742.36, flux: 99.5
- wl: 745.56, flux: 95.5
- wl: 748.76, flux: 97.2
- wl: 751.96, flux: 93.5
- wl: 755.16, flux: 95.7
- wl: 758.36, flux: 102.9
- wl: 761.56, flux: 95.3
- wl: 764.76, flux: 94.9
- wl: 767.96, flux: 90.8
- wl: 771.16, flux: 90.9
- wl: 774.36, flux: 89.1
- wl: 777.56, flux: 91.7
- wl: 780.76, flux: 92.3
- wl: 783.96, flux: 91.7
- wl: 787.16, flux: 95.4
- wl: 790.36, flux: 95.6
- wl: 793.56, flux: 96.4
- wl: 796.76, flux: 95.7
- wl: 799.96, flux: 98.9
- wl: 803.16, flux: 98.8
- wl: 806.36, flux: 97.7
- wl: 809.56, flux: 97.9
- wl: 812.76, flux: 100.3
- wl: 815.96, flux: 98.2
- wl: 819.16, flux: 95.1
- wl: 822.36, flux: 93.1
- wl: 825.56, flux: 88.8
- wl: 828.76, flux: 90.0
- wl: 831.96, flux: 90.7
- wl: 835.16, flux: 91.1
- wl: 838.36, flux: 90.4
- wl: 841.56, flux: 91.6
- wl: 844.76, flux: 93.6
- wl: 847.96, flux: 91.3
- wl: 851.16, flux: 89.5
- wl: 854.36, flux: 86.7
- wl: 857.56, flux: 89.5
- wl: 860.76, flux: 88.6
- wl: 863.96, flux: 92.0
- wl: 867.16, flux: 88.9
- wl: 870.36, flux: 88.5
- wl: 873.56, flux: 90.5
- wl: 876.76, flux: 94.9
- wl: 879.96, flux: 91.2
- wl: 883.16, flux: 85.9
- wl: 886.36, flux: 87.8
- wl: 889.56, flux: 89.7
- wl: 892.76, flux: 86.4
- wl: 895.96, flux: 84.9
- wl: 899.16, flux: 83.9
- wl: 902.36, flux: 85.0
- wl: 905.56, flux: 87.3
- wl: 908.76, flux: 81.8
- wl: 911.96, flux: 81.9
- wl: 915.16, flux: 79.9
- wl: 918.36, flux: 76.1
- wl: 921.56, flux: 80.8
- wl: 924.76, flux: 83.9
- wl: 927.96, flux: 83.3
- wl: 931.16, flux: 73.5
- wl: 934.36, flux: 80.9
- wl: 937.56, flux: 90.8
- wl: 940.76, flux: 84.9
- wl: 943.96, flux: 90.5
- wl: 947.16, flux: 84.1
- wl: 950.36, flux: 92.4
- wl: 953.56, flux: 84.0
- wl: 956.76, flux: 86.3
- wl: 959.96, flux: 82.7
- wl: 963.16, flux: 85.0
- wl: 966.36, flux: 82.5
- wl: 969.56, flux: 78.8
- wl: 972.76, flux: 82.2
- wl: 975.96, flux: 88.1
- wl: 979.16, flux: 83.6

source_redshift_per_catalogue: 0.076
